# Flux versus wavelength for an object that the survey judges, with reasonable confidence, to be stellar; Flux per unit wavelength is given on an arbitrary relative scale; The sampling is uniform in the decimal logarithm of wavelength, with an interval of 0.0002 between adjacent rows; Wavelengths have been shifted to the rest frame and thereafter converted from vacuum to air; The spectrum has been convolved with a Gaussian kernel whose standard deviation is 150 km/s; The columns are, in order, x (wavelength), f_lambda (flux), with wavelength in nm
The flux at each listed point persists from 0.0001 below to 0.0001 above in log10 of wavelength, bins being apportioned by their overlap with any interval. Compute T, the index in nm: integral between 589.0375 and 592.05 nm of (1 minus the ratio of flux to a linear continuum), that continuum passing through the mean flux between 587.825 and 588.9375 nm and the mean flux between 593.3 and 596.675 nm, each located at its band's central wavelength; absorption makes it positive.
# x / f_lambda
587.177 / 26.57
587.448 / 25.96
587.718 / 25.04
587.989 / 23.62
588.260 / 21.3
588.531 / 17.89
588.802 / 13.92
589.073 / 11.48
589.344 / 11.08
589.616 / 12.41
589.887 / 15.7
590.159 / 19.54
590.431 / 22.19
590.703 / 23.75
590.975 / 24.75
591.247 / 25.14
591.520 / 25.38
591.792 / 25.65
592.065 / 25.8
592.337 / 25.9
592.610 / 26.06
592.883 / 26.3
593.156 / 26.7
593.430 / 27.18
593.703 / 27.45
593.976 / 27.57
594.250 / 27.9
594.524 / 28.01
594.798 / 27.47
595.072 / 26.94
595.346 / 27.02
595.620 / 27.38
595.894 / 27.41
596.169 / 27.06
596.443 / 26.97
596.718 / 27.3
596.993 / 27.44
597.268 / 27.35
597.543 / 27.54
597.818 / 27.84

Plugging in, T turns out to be 0.26 nm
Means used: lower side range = 19.3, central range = 20.3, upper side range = 27.4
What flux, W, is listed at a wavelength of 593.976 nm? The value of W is 27.57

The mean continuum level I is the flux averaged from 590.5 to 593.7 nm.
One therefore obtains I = 25.7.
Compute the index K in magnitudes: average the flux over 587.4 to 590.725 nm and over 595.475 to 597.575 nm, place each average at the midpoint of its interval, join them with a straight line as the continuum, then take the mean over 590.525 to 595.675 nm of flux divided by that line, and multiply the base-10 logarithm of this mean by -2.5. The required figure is -0.14 mag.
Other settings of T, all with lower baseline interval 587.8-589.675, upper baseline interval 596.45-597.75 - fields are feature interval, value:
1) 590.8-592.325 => -0.40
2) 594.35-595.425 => -0.13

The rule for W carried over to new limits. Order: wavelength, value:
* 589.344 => 11.08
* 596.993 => 27.44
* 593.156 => 26.7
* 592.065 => 25.8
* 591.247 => 25.14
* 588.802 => 13.92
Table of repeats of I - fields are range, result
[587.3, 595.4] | 23.1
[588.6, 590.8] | 16.2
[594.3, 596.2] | 27.4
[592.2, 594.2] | 26.8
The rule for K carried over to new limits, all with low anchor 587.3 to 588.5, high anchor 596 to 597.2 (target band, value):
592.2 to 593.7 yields -0.037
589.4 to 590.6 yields 0.379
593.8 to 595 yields -0.057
